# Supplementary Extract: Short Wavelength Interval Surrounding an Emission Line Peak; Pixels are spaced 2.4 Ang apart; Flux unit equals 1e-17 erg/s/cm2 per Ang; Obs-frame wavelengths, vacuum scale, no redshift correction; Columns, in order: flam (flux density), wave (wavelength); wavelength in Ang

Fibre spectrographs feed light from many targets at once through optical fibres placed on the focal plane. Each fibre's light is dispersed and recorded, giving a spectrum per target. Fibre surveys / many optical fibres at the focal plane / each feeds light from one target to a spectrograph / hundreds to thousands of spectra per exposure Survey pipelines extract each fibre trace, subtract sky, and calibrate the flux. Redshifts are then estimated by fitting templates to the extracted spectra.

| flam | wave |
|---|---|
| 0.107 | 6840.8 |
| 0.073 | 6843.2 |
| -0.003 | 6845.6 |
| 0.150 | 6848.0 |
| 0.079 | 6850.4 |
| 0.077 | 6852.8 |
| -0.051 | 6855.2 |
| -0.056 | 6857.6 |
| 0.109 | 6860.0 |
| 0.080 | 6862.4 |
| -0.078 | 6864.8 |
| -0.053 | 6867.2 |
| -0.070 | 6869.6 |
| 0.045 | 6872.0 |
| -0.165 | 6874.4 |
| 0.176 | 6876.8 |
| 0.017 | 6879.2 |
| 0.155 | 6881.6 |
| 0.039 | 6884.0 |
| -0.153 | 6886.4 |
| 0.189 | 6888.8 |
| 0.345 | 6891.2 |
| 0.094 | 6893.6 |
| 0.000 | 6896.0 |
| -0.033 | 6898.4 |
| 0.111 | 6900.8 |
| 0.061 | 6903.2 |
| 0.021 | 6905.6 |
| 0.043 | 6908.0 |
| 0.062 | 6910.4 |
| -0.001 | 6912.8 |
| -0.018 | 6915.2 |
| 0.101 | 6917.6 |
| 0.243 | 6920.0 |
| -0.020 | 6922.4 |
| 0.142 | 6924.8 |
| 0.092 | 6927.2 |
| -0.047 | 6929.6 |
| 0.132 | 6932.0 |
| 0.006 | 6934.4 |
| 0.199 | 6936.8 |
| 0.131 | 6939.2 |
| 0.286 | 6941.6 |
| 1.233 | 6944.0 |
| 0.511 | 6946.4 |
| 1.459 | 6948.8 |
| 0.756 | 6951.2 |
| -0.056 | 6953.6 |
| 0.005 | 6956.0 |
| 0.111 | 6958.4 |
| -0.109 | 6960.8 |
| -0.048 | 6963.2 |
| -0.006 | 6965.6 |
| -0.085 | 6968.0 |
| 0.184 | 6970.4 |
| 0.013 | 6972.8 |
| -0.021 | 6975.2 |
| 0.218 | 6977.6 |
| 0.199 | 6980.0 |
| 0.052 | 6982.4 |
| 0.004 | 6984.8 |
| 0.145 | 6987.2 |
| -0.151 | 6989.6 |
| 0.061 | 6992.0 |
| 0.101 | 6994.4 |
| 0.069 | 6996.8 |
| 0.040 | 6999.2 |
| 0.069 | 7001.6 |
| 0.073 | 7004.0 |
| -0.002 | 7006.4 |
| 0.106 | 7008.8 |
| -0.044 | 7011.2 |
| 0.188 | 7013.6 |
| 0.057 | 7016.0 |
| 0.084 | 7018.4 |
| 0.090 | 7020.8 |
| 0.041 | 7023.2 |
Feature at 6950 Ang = [O II] 3727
